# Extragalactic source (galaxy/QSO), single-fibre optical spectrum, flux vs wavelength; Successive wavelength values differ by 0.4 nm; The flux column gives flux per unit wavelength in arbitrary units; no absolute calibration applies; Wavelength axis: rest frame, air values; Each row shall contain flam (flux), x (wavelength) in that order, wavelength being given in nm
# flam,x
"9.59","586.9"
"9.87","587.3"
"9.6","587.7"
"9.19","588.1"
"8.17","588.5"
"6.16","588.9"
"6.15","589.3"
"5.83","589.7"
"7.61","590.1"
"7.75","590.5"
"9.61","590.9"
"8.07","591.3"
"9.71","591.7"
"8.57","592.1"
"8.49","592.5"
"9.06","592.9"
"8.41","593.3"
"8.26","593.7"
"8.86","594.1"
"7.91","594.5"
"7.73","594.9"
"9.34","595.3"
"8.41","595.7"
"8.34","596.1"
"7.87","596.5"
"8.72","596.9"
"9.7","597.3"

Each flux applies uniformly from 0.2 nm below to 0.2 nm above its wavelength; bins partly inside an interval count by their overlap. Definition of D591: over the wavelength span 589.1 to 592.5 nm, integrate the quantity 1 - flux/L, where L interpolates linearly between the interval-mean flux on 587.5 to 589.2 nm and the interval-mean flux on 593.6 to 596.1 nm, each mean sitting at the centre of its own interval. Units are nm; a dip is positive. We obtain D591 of 0.13 nm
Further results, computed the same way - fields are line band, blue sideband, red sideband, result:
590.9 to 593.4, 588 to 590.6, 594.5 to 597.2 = -0.35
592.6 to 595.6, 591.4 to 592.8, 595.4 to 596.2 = 0.06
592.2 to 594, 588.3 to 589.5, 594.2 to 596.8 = -0.19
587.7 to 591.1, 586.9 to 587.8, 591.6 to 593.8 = 0.60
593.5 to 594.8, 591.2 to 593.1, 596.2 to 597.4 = 0.07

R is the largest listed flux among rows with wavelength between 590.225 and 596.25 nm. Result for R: 9.71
